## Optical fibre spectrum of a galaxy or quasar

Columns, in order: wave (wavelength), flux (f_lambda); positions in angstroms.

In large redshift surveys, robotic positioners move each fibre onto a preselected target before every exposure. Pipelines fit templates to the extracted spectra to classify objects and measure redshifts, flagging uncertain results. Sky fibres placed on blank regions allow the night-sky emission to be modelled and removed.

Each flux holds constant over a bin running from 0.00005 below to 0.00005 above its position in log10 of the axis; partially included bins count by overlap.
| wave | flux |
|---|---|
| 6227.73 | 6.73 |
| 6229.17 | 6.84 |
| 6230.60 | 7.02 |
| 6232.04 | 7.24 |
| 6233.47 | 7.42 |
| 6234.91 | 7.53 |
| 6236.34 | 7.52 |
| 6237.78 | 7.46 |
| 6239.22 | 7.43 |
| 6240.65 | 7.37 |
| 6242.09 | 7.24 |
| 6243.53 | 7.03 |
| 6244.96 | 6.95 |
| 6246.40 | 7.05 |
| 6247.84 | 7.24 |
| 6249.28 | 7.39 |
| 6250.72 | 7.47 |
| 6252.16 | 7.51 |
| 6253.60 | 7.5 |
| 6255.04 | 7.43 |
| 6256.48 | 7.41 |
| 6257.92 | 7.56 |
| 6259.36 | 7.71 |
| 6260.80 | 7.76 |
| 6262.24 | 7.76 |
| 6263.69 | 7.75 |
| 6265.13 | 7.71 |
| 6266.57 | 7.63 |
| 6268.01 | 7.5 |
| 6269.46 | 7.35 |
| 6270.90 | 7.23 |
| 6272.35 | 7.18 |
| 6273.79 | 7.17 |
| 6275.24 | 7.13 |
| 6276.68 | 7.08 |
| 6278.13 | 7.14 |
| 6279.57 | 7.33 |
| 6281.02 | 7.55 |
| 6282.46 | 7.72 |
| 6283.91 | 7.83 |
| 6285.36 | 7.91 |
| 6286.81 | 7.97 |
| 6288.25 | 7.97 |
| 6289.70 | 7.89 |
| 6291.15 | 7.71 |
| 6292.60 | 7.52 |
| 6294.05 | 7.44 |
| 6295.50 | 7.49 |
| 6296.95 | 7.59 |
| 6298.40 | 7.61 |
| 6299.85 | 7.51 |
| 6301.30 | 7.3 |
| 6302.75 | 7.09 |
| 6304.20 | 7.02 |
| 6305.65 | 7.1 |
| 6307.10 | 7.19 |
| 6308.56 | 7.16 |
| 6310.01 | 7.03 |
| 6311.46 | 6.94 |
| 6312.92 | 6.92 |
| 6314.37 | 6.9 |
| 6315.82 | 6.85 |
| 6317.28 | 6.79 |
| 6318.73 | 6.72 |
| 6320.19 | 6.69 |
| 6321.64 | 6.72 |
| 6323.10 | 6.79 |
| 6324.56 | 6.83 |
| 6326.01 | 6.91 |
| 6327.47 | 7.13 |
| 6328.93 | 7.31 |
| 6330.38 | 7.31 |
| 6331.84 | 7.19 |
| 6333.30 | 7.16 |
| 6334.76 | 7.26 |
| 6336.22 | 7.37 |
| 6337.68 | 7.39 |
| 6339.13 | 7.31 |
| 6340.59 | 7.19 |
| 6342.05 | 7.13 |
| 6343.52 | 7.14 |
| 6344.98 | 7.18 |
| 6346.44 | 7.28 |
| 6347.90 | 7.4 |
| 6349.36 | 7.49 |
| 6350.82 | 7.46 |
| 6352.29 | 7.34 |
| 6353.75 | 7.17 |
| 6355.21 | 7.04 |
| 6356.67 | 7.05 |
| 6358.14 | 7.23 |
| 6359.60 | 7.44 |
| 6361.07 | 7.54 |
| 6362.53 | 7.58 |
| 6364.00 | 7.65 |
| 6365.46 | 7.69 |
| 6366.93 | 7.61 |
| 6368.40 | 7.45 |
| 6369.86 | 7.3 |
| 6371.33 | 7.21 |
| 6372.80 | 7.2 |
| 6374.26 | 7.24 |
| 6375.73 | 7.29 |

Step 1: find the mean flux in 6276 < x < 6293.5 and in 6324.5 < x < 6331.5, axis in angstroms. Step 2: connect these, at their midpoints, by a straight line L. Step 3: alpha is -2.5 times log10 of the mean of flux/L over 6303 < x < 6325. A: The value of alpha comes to 0.06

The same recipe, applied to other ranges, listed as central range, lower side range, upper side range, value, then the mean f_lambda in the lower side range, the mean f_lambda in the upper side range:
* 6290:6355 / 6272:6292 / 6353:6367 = 0.042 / 7.55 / 7.39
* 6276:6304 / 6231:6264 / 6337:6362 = -0.028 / 7.41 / 7.29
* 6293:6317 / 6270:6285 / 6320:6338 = 0.003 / 7.35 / 7.09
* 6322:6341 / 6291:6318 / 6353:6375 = 0.018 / 7.21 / 7.36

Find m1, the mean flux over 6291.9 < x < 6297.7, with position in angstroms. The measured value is 7.51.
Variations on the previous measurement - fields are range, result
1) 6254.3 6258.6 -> 7.47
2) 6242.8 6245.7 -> 7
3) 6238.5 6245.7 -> 7.21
